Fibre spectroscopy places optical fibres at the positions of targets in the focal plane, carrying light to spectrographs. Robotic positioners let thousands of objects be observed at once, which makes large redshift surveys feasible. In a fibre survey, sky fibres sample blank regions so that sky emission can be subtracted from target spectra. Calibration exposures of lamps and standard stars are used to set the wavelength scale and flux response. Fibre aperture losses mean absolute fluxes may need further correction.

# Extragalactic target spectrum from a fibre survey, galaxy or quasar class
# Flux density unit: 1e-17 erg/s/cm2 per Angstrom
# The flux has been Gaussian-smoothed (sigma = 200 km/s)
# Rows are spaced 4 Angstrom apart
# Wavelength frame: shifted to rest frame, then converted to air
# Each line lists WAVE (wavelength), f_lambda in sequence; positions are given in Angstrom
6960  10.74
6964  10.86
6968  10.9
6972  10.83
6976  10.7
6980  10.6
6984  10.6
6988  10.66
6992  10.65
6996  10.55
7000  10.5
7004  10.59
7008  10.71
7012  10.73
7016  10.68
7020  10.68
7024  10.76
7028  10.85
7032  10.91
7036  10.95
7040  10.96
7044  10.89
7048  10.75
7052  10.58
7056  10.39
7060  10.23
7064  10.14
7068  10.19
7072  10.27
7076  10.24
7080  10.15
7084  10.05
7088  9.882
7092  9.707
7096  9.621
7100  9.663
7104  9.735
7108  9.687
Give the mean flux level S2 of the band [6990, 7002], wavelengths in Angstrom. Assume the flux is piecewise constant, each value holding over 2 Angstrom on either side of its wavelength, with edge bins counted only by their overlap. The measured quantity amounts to 10.6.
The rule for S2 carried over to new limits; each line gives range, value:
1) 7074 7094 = 10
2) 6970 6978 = 10.8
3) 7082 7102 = 9.78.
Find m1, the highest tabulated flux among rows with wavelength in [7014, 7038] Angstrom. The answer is 10.95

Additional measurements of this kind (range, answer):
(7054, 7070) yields 10.39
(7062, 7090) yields 10.27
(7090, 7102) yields 9.707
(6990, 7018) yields 10.73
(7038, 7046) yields 10.96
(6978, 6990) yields 10.66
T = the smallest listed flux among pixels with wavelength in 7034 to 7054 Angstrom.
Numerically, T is 10.58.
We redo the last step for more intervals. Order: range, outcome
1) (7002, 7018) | 10.59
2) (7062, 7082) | 10.14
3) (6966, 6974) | 10.83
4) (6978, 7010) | 10.5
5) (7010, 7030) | 10.68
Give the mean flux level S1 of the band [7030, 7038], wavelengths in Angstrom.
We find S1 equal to 10.9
